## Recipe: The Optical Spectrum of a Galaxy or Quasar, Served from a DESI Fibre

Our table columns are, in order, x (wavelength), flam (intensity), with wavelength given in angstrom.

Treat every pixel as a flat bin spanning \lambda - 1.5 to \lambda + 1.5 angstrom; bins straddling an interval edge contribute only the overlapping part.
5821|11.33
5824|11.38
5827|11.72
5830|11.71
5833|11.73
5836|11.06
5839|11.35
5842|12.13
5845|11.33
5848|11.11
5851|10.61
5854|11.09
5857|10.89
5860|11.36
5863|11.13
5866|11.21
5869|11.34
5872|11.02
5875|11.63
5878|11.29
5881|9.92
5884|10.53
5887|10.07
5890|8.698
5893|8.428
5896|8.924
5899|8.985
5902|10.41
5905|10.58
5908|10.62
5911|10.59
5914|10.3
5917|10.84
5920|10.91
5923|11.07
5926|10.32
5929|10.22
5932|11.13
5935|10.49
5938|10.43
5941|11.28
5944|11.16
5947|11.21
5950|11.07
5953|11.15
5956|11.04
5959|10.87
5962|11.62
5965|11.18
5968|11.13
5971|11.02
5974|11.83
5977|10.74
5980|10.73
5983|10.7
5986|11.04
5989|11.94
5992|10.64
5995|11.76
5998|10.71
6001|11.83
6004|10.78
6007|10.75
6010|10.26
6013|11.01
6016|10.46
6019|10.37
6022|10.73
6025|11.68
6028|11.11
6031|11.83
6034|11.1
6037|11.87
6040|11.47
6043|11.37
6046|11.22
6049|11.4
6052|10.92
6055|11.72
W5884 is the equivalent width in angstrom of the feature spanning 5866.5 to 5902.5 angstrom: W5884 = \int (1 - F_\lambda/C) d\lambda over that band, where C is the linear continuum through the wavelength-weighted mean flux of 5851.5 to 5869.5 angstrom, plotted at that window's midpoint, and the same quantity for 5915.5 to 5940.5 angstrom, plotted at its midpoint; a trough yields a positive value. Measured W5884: 2.81 angstrom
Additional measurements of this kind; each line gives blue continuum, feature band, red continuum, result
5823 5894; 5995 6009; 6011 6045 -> 0.1 angstrom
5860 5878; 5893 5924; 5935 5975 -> 2.7 angstrom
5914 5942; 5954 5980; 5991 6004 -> -0.4 angstrom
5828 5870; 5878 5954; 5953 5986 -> 5.4 angstrom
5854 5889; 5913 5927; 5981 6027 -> 0.3 angstrom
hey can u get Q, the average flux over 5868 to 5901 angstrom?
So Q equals 10.1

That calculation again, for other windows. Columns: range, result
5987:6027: 11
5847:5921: 10.5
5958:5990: 11.2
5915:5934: 10.7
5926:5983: 11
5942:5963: 11.2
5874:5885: 10.8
